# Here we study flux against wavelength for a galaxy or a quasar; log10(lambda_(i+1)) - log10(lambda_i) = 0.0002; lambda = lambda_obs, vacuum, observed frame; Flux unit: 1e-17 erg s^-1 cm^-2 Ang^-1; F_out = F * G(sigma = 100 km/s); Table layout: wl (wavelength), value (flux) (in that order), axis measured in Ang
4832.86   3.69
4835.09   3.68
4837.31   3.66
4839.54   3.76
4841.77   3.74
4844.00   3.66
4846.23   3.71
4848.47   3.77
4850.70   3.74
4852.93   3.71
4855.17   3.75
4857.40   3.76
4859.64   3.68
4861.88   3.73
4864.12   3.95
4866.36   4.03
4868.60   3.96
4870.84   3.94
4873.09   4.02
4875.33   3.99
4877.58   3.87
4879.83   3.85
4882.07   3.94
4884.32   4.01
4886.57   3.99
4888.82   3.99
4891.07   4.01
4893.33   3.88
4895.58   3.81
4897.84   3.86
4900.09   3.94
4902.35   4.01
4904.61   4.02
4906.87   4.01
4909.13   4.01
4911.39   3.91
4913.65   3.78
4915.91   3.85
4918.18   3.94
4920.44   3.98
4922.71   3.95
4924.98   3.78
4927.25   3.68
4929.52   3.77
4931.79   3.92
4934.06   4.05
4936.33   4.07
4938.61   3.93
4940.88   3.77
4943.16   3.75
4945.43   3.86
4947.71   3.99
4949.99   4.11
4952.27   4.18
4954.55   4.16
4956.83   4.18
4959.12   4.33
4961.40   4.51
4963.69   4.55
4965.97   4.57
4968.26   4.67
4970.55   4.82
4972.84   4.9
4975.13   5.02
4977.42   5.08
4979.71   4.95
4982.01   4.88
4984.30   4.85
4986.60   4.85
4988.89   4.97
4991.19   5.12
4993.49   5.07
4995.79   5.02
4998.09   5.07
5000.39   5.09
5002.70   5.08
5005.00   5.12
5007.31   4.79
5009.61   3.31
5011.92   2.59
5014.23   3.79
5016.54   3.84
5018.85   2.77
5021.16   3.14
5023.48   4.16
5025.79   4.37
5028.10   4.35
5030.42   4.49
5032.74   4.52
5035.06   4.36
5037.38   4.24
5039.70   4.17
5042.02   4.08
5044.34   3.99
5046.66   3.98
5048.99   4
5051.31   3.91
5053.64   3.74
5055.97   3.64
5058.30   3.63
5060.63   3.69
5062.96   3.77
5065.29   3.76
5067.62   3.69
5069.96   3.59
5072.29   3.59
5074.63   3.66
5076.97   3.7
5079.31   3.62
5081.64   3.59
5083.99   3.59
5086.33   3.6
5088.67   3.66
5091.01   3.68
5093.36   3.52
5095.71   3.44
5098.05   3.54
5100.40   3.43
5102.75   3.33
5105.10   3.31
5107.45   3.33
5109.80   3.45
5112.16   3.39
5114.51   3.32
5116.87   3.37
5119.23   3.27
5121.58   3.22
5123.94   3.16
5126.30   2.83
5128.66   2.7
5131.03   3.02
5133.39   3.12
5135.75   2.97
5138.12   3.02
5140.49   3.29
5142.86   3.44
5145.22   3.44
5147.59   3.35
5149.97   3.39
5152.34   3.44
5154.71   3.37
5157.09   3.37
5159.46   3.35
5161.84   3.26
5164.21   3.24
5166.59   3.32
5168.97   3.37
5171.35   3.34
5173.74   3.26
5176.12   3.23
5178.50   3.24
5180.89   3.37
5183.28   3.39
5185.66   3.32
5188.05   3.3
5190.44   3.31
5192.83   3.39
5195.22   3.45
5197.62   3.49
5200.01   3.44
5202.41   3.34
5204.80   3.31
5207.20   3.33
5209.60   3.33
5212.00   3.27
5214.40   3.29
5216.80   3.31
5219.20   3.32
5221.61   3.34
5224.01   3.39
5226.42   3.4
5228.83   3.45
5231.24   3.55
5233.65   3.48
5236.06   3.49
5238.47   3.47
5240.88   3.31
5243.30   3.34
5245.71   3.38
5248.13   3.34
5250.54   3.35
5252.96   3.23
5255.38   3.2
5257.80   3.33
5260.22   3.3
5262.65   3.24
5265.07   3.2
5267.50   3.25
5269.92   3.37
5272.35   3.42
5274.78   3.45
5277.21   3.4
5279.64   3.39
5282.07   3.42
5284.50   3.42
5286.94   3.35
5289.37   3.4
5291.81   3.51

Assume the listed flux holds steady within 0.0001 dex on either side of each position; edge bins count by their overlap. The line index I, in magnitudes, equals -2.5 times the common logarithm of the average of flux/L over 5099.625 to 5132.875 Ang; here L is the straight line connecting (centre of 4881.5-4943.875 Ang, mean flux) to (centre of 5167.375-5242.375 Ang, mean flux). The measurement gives 0.10 mag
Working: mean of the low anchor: 3.91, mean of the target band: 3.22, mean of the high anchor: 3.36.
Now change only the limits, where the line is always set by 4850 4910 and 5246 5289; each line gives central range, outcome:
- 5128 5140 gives 0.179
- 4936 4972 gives -0.116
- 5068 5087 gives -0.001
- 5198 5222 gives 0.028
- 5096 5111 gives 0.055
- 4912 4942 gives -0.013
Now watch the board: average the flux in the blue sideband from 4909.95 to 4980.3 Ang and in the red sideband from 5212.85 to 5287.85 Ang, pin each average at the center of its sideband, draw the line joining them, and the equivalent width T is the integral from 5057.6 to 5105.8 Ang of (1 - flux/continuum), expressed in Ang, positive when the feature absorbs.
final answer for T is 2.86 Ang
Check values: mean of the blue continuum 4.19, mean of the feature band 3.59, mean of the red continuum 3.36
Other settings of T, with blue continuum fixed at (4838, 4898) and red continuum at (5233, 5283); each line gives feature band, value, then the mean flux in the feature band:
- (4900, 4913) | -0.6 Ang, 3.98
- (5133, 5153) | 1.3 Ang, 3.27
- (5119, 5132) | 1.9 Ang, 3.02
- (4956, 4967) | -2.1 Ang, 4.43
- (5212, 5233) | 0.1 Ang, 3.38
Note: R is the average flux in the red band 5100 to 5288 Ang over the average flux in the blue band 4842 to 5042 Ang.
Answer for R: 0.80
